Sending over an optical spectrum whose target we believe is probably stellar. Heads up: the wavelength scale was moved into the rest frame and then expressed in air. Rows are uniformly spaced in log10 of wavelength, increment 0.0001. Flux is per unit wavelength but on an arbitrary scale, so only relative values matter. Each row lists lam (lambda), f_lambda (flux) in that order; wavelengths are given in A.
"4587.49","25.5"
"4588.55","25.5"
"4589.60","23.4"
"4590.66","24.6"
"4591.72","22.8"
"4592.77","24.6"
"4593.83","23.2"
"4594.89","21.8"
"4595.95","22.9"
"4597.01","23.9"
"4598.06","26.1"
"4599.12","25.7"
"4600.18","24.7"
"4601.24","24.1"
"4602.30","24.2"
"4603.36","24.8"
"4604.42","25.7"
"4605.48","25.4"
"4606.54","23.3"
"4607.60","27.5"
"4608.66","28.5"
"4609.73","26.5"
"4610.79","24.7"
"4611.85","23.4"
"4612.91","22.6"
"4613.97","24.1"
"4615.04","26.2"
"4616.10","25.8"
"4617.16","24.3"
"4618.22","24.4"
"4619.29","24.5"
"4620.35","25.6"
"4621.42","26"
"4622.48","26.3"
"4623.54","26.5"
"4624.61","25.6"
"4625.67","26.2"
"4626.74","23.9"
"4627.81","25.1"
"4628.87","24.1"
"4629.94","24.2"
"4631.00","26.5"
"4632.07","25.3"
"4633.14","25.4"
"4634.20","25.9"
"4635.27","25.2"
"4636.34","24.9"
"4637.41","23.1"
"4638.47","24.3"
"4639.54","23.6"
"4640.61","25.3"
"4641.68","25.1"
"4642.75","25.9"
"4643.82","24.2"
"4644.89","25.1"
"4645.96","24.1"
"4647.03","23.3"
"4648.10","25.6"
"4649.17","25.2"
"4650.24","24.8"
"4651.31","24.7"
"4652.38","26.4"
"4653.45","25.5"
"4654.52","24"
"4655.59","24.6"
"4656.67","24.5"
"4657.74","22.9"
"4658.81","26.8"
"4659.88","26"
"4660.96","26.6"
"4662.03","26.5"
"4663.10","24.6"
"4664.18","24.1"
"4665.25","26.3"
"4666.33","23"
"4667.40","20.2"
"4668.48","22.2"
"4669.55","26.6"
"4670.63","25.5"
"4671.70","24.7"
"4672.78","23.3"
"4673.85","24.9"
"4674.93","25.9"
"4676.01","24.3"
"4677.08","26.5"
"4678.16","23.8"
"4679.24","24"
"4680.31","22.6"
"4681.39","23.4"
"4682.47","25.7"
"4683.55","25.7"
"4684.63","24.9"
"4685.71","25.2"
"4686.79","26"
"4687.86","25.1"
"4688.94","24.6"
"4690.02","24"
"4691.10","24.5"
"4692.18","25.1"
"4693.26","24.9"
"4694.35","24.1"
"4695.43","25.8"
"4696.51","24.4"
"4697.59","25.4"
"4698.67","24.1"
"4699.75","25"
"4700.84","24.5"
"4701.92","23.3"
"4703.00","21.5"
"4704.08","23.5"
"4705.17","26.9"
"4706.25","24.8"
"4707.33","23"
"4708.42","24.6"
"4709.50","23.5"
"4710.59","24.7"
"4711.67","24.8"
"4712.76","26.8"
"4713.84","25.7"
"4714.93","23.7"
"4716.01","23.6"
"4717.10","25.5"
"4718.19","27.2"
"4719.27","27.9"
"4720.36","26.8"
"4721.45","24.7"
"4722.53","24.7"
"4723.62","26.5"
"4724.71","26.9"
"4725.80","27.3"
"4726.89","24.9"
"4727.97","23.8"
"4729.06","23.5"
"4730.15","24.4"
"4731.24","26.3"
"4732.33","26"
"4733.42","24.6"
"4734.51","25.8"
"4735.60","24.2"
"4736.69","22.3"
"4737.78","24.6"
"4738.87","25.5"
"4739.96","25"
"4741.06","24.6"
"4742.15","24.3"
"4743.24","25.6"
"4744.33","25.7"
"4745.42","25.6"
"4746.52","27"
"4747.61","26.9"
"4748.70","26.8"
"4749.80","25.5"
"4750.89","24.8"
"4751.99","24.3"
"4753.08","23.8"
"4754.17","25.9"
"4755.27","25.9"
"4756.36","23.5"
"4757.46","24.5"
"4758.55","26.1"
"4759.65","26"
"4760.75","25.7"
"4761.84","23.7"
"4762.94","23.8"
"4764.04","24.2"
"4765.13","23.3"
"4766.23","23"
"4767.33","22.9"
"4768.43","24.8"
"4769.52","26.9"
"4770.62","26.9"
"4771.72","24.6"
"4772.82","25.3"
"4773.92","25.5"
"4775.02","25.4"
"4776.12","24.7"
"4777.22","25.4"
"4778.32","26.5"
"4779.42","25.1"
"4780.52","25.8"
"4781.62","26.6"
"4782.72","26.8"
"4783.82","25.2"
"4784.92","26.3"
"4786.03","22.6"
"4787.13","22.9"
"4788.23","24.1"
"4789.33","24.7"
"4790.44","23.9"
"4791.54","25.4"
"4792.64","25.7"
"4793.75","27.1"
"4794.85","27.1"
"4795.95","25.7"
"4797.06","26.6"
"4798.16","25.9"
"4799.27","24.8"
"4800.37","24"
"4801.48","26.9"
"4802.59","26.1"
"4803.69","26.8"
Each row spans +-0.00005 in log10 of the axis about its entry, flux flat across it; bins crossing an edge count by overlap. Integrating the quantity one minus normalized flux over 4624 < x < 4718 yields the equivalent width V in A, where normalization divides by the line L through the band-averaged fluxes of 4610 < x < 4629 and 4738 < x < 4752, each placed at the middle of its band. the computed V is 1.8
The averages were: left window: 25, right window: 25.5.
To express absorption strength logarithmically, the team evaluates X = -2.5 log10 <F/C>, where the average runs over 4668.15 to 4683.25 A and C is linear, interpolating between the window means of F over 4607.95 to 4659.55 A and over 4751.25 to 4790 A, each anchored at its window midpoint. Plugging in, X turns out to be 0.02 mag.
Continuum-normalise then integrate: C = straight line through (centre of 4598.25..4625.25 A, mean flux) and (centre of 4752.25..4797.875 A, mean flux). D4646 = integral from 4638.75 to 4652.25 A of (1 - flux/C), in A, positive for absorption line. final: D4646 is 0.23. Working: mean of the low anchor 25.2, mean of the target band 24.8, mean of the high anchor 25.1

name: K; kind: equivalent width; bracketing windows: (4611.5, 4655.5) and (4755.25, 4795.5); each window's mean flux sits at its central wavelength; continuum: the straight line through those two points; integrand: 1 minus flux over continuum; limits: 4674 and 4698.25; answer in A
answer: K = 0.2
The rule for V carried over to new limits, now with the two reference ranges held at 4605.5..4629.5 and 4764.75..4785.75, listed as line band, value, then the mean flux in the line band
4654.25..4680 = 0.6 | 24.6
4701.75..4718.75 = 0.4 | 24.6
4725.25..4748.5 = 0.1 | 25.2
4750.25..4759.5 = 0.1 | 24.9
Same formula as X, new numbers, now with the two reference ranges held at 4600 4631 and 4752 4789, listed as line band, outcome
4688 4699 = 0.015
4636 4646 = 0.024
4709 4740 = -0.009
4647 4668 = 0.012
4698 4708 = 0.042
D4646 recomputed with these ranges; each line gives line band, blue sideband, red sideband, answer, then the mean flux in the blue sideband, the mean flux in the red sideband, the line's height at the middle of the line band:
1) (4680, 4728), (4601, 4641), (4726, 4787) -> 0.2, 25.1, 25.1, 25.1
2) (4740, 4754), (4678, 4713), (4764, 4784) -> -0.2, 24.5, 25.2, 25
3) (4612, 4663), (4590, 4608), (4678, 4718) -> -1.1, 24.4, 24.6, 24.5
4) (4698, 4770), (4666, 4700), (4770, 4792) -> -0.2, 24.6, 25.2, 24.9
